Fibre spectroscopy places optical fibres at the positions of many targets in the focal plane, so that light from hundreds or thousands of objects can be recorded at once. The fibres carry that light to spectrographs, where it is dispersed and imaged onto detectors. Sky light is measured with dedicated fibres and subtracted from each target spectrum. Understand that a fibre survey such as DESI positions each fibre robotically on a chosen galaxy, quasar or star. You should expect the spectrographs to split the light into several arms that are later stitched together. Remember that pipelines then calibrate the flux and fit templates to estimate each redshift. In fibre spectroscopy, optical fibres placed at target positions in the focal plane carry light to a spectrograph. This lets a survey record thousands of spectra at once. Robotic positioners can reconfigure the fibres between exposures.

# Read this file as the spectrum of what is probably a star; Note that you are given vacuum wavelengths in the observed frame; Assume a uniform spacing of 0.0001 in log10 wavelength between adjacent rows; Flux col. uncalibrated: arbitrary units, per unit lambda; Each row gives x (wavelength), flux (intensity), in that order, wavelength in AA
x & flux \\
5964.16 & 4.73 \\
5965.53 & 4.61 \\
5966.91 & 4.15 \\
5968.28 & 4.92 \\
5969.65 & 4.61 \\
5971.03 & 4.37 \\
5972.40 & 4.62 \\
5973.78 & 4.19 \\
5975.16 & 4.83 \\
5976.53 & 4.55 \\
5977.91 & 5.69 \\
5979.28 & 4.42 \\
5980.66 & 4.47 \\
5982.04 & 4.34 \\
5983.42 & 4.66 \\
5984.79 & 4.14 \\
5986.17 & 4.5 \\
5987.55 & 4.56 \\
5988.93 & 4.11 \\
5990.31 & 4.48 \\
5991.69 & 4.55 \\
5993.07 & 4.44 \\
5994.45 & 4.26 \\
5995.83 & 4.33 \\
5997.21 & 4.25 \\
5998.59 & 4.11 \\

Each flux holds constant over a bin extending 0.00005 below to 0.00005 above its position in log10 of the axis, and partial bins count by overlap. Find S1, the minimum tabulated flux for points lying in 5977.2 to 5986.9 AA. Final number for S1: 4.14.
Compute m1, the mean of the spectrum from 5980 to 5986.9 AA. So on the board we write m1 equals 4.42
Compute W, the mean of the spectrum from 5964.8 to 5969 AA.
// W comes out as 4.57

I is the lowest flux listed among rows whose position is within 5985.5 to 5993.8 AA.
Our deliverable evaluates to 4.11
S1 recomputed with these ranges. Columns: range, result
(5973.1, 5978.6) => 4.19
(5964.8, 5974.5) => 4.15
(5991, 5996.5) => 4.26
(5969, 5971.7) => 4.37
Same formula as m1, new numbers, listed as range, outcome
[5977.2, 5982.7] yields 4.73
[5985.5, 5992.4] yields 4.44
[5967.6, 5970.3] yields 4.77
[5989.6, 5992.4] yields 4.51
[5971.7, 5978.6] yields 4.78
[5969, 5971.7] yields 4.48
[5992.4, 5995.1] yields 4.35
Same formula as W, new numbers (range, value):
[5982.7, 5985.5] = 4.41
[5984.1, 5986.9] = 4.33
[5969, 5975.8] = 4.52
